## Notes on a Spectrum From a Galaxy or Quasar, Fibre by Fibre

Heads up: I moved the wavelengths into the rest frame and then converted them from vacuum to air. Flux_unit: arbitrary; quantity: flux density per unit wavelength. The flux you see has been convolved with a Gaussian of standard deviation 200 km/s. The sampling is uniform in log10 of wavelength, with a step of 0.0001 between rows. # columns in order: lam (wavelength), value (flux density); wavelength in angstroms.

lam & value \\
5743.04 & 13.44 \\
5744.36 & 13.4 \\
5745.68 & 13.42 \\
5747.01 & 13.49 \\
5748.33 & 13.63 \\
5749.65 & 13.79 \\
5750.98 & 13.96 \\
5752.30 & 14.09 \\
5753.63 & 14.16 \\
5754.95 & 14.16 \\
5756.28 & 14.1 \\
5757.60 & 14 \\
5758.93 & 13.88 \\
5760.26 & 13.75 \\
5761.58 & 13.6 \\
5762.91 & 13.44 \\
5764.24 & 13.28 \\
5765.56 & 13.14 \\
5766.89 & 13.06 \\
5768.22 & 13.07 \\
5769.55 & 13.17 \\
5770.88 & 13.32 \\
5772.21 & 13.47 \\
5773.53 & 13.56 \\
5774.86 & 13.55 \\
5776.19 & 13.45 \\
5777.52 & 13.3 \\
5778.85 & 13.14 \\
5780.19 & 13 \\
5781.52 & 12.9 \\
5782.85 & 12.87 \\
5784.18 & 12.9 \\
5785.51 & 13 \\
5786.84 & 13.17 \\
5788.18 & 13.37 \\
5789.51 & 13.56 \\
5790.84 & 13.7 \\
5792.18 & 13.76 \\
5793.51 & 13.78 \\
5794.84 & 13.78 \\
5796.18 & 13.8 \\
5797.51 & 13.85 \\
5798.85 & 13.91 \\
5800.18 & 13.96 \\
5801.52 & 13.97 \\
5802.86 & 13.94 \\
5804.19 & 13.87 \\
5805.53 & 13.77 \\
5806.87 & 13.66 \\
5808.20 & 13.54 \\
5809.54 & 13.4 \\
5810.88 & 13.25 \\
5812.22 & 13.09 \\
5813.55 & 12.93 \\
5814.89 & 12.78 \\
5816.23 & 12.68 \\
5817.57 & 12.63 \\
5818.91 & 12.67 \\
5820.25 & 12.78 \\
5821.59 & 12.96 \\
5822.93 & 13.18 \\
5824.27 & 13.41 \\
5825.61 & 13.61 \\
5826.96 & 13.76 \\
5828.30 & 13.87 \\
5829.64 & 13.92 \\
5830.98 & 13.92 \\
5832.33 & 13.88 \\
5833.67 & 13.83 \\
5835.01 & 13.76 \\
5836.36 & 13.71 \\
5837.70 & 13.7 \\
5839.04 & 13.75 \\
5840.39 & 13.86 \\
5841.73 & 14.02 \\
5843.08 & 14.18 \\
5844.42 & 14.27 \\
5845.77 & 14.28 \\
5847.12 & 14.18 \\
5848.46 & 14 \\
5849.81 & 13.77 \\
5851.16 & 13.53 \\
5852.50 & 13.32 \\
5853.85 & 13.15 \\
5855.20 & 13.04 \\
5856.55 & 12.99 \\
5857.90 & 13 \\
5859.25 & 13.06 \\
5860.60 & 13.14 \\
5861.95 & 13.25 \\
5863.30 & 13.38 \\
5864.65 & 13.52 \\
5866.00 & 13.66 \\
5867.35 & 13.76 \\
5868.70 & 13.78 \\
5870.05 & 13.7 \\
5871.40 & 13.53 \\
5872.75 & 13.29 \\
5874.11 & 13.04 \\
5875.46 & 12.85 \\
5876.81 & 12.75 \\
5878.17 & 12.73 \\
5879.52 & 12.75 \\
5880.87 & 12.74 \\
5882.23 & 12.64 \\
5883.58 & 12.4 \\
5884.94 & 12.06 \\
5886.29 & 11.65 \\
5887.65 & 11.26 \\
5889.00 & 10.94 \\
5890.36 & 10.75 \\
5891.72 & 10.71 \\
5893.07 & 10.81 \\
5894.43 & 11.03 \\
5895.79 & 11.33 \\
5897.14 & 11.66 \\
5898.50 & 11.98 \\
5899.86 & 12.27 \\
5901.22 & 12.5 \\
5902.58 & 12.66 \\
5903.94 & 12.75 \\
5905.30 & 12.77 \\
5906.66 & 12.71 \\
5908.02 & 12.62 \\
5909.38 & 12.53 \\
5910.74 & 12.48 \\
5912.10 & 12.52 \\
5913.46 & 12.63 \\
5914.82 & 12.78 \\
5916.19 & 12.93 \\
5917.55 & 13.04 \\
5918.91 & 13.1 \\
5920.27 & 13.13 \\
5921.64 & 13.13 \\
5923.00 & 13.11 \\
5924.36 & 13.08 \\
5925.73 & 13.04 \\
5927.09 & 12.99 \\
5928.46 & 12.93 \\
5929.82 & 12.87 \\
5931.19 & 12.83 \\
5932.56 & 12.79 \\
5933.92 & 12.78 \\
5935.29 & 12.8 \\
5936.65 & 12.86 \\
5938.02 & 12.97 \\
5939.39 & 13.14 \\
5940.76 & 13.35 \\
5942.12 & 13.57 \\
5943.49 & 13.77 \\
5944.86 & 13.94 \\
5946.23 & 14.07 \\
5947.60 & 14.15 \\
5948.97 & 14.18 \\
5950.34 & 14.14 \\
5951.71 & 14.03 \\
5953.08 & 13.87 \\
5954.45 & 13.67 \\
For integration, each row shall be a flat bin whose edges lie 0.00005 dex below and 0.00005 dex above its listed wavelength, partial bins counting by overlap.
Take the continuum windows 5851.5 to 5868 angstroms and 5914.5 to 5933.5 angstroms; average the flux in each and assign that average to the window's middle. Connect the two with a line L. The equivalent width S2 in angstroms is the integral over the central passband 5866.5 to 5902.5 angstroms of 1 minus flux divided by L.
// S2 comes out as 2.4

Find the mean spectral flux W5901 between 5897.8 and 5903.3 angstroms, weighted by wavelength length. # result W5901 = 12.3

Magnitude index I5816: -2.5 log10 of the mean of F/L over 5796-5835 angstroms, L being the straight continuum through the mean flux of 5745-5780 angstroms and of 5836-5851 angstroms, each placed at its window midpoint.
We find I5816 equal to 0.03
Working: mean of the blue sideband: 13.6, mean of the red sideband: 14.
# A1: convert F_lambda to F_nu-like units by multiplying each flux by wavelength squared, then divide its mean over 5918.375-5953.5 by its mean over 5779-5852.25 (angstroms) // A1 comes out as 1.03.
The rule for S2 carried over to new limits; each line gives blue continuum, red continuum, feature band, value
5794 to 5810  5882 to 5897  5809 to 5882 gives -4.80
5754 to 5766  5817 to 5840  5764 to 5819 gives 1.05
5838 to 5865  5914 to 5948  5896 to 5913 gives 1.12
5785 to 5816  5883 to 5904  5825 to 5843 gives -1.36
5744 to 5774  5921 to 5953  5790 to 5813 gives -0.27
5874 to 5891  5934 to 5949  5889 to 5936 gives 1.42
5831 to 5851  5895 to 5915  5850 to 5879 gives 0.21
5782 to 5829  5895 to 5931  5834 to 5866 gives -1.23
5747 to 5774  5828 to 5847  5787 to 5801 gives 0.03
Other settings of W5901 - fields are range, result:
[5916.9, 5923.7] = 13.1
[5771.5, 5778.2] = 13.5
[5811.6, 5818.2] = 12.8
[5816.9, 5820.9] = 12.7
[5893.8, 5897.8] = 11.4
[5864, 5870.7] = 13.7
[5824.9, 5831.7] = 13.8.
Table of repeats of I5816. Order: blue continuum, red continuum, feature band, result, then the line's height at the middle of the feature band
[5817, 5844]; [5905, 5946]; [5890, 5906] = 0.12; 13.2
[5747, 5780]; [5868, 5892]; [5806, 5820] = 0.00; 13.1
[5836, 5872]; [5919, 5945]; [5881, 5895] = 0.17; 13.4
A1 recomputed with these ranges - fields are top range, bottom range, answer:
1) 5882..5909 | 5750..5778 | 0.91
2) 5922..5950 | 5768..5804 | 1.04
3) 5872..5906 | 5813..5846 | 0.91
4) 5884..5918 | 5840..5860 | 0.90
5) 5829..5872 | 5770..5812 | 1.03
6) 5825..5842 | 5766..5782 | 1.06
